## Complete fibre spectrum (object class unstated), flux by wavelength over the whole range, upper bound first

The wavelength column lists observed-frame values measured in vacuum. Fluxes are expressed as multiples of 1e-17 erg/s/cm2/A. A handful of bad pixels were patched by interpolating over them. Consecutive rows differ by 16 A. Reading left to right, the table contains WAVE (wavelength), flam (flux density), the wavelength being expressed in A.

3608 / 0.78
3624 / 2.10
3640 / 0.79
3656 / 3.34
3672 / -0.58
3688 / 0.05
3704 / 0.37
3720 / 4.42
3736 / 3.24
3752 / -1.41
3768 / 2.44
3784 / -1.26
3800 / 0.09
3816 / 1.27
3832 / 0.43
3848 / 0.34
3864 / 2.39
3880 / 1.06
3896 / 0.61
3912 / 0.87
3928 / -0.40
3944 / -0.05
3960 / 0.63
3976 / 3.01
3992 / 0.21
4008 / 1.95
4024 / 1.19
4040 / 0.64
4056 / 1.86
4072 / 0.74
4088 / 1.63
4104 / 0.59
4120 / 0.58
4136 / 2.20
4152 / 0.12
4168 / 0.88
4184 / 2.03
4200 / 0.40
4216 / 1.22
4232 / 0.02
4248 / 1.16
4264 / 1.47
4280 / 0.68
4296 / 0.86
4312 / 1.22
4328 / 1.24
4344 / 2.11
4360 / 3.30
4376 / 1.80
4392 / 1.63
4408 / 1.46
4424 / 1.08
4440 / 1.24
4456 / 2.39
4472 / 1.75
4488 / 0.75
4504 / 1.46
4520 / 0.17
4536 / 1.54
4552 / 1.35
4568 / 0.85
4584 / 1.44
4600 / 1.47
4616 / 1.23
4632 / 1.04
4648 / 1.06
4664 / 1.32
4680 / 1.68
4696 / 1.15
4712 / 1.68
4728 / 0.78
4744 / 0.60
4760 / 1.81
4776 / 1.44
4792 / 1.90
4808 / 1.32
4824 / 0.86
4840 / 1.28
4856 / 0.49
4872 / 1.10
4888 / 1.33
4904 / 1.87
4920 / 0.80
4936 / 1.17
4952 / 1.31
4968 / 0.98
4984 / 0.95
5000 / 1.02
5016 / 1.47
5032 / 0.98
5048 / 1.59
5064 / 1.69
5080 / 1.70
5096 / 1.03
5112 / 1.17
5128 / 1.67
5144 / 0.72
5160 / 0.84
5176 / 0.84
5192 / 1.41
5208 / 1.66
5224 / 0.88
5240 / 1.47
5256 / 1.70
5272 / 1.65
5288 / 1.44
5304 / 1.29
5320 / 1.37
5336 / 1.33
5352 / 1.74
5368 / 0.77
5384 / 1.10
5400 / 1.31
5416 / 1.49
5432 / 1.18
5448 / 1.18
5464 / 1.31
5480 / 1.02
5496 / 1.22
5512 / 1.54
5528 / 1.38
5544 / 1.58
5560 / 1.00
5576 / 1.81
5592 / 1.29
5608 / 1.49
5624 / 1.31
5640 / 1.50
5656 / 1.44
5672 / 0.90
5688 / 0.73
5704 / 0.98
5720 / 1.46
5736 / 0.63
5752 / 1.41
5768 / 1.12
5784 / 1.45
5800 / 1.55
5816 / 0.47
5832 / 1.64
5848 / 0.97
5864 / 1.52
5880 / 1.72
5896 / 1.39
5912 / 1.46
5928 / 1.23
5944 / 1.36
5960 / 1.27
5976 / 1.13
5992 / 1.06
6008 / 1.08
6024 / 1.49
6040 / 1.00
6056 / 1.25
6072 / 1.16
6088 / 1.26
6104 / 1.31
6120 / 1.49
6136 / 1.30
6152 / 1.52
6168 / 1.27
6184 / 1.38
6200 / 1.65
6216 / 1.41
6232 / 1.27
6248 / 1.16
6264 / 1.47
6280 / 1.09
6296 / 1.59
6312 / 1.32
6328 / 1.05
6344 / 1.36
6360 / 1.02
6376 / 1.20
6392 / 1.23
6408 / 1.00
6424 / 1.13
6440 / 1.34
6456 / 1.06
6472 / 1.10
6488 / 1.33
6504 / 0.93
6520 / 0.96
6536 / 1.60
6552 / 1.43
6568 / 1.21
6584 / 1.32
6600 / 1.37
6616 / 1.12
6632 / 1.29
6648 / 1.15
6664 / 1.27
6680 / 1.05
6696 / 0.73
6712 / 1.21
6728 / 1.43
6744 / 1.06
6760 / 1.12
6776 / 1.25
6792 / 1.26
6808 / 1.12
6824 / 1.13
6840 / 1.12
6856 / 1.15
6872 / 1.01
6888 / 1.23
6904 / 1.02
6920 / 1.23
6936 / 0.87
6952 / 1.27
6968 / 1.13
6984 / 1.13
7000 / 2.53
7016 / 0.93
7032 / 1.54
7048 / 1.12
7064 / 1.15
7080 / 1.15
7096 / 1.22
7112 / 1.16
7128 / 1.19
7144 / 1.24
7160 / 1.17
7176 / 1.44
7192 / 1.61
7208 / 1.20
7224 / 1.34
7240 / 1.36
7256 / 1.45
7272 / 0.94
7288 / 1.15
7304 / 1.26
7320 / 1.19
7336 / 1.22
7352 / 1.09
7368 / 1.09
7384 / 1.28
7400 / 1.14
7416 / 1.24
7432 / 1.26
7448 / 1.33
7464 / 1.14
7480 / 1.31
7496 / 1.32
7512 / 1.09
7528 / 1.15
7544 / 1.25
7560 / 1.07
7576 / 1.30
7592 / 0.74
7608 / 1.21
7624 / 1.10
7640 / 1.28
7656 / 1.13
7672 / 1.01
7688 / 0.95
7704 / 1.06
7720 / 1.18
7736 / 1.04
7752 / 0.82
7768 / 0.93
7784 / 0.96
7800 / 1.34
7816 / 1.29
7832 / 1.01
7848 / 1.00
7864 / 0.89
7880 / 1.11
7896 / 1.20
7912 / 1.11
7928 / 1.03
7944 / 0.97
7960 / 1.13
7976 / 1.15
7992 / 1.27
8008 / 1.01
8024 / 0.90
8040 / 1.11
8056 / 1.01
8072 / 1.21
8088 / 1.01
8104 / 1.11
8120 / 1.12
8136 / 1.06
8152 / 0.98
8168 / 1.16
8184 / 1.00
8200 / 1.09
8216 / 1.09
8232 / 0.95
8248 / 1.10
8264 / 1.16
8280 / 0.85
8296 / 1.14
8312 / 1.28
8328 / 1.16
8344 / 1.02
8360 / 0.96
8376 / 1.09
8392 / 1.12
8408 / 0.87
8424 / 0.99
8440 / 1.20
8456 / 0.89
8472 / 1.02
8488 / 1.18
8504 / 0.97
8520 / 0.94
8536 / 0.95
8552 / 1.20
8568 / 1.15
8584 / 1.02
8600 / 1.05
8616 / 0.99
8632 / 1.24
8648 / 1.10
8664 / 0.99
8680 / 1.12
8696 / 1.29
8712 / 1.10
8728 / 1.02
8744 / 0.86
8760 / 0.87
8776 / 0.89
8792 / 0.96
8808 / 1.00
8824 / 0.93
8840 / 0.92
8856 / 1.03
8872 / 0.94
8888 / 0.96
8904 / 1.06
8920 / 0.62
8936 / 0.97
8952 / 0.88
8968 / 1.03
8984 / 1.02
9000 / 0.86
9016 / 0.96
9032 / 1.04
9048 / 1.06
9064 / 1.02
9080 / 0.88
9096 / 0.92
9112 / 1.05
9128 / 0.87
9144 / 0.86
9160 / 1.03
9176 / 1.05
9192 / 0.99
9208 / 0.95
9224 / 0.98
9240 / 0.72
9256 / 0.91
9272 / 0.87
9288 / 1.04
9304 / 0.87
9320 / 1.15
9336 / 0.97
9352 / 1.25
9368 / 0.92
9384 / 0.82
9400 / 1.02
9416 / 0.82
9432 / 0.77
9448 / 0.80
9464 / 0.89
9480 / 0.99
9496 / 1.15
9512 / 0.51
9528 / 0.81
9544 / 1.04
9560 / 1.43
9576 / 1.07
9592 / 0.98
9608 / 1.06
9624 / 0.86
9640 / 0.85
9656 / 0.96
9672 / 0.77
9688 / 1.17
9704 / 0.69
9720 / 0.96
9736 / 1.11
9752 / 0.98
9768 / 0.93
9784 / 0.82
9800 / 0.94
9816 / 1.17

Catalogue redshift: 0.067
